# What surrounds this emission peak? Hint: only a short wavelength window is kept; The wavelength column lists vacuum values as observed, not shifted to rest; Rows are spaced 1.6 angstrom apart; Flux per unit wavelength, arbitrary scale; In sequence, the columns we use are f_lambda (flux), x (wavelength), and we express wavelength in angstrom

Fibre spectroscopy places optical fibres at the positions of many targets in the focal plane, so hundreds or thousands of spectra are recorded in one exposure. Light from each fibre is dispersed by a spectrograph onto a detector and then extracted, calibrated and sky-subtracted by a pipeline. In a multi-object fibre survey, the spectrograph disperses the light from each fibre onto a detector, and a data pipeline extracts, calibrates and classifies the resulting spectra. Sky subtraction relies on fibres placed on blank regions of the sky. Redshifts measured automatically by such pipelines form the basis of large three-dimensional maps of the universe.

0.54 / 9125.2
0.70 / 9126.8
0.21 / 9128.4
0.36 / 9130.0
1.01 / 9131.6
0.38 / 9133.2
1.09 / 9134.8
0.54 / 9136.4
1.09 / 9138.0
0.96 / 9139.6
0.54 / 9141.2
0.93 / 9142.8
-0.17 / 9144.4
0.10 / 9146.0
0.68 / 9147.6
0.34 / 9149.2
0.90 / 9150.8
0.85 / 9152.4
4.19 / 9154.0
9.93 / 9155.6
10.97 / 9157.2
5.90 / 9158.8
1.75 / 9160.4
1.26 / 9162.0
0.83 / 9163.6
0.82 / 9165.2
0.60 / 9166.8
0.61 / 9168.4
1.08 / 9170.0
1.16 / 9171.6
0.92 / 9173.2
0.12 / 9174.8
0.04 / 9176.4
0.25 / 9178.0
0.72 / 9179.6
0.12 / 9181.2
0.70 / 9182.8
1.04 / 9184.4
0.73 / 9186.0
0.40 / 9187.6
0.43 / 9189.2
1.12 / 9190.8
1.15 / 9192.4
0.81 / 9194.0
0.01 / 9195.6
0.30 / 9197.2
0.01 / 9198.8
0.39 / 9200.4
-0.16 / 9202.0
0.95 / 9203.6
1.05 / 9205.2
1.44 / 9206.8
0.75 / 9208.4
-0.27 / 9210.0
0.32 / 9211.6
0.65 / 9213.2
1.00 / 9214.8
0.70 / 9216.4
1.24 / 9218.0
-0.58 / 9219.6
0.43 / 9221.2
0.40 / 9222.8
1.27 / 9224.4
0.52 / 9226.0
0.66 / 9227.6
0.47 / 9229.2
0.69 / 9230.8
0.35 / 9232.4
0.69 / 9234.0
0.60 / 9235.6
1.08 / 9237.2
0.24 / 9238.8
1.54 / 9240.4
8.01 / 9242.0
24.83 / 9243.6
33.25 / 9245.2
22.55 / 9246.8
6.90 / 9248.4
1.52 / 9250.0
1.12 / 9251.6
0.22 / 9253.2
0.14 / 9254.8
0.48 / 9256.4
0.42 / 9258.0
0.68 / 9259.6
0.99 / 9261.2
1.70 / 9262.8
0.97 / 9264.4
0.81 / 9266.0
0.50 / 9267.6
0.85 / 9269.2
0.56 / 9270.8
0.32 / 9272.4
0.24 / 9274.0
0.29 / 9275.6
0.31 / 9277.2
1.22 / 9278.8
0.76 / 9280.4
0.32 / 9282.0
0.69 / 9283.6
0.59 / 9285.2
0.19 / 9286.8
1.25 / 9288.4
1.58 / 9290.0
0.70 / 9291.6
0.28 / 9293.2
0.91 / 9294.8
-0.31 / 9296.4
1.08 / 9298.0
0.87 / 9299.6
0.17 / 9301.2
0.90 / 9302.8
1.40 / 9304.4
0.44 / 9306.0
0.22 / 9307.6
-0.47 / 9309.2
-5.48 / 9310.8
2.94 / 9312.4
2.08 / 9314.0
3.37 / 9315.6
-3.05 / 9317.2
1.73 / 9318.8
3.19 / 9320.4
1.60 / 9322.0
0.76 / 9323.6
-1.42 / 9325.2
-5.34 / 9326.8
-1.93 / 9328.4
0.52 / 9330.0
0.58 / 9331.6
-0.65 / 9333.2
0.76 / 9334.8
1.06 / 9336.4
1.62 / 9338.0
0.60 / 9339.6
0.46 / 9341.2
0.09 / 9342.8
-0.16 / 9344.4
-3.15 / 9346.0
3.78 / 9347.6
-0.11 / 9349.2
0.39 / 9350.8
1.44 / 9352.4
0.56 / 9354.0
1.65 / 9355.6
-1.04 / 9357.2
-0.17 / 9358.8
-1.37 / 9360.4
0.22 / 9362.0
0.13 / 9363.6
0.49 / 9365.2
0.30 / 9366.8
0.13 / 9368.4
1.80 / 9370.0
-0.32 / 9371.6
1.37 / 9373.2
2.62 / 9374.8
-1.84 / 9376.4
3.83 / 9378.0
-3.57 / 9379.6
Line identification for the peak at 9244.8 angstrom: [O III] 5007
